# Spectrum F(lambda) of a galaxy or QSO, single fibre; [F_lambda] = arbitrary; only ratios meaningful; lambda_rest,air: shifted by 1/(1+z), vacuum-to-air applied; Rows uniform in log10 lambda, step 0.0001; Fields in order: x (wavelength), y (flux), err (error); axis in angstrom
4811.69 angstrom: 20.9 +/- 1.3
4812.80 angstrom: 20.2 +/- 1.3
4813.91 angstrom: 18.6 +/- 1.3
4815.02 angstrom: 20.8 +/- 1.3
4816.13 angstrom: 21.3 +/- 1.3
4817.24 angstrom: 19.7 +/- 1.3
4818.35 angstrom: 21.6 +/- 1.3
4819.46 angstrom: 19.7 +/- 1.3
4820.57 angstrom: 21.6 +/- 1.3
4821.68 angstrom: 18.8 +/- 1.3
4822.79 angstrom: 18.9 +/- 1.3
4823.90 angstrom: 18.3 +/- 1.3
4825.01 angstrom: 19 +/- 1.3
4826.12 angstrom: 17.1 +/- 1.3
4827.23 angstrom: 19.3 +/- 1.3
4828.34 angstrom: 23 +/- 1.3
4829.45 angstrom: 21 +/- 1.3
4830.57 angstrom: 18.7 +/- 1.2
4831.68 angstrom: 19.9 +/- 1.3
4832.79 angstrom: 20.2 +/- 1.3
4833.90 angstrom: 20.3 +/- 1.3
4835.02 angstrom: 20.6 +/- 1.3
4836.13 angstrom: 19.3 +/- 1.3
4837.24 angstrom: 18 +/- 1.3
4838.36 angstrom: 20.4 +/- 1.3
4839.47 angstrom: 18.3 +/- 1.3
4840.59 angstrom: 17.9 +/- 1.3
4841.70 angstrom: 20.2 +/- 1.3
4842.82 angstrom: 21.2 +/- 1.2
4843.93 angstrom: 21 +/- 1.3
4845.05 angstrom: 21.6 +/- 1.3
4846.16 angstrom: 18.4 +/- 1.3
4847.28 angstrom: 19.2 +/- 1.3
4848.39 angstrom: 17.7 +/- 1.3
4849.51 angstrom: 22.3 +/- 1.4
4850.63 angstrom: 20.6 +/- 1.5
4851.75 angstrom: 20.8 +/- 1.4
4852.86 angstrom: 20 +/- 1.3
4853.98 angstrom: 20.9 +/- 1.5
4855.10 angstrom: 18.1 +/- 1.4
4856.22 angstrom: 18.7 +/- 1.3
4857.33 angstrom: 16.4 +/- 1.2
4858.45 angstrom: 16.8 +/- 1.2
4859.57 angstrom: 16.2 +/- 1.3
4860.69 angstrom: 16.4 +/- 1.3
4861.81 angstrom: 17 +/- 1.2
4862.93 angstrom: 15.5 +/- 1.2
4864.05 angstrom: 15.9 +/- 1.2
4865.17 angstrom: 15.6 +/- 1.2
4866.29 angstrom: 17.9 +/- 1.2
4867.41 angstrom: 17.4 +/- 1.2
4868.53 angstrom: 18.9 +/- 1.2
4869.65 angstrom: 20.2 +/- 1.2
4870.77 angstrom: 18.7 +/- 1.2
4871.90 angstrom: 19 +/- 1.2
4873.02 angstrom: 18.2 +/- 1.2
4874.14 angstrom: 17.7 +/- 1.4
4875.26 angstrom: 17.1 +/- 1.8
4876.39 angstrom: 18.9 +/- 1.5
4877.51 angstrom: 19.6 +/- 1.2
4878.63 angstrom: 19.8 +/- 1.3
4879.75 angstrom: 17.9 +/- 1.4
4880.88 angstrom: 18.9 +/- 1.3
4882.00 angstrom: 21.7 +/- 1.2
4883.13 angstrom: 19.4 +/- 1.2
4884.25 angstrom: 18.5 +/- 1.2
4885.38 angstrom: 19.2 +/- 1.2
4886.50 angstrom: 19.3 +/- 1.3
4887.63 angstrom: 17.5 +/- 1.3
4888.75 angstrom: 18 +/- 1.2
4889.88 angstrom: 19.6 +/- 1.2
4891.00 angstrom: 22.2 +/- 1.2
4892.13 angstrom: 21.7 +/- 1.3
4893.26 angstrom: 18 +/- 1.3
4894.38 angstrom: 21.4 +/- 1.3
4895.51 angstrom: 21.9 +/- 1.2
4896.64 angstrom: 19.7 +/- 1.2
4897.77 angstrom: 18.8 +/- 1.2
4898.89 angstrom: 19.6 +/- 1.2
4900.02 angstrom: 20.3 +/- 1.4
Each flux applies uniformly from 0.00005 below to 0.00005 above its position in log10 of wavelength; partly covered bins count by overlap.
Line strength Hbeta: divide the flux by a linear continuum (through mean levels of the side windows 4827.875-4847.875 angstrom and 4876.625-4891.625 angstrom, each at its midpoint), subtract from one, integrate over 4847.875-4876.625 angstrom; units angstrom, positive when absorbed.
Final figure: 2.1 angstrom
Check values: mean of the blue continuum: 19.9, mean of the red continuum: 19.4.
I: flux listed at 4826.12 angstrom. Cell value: 17.1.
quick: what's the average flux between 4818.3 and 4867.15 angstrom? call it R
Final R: 19.1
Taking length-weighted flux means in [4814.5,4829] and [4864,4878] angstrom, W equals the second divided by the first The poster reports 0.9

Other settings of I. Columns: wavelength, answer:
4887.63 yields 17.5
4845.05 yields 21.6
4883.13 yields 19.4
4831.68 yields 19.9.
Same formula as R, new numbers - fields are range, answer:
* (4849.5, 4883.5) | 18.4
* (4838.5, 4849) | 19.6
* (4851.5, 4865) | 17.6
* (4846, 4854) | 20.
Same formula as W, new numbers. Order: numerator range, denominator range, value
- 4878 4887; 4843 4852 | 0.96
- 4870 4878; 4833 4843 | 0.95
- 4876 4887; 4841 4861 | 1.00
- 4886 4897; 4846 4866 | 1.10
